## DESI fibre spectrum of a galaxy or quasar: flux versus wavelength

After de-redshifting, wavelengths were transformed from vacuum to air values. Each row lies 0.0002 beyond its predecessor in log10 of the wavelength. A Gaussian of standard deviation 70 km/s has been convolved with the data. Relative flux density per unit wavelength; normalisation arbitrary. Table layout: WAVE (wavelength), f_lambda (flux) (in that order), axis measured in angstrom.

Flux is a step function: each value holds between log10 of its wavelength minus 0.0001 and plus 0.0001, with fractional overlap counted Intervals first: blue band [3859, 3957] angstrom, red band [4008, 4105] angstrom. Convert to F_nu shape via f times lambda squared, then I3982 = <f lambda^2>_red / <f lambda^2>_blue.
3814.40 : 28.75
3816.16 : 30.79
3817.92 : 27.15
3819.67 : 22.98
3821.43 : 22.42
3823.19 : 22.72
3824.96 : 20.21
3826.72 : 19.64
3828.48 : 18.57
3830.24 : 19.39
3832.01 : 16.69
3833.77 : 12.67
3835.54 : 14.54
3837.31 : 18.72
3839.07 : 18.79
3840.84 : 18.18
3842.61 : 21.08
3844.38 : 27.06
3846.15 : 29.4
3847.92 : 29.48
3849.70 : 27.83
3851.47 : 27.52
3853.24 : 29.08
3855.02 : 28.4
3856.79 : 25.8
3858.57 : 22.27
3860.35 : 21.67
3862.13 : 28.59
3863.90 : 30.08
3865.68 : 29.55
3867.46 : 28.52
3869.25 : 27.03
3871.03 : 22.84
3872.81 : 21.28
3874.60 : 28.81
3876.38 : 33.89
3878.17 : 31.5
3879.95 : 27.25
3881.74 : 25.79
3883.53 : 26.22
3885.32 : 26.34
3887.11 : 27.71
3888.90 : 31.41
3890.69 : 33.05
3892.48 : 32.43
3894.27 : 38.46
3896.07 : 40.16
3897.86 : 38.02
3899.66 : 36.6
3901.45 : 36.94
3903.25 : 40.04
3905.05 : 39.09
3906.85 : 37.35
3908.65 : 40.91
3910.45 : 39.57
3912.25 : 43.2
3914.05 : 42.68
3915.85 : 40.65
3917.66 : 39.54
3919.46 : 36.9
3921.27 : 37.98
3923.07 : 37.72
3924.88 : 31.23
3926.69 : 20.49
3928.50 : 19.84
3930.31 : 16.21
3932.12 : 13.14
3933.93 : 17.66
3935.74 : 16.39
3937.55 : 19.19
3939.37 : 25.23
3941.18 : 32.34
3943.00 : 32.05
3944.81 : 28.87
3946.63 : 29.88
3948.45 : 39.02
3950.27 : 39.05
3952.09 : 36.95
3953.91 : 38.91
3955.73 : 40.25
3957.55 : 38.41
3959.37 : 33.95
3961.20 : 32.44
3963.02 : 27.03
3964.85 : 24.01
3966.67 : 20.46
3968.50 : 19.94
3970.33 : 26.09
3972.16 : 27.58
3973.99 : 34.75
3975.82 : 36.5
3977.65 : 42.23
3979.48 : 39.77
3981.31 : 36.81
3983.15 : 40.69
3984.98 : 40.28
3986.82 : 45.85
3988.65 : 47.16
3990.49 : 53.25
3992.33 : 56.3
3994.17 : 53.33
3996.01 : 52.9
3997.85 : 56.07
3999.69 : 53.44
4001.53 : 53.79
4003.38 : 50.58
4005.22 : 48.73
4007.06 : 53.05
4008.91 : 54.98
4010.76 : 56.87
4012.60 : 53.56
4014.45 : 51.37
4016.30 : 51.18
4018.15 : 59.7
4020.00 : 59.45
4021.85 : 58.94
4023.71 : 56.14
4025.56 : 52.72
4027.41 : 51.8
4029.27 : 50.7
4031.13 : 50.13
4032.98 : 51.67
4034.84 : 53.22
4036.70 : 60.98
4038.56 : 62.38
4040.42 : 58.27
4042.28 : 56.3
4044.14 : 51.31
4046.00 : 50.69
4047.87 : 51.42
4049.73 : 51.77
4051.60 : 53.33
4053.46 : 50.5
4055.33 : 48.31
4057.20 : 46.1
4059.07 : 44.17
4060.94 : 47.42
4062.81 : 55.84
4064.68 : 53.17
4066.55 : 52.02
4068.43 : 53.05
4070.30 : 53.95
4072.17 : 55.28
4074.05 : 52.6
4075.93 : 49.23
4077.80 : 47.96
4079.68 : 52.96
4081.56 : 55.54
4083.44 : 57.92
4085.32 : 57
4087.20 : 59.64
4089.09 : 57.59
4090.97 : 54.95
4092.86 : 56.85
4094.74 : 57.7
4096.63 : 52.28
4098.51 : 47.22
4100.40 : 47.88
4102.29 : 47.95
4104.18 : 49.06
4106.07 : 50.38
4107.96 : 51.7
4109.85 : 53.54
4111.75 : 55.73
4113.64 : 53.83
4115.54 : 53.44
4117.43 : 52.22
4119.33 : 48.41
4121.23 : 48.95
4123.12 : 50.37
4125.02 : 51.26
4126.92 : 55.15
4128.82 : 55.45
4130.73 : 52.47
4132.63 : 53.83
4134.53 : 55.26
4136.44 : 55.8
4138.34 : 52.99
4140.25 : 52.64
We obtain 1.8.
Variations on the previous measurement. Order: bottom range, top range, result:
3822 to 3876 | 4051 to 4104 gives 2.48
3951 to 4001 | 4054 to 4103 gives 1.41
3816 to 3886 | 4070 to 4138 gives 2.46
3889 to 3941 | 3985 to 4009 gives 1.66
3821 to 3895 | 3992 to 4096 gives 2.33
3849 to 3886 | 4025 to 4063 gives 2.10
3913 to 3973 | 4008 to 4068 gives 1.88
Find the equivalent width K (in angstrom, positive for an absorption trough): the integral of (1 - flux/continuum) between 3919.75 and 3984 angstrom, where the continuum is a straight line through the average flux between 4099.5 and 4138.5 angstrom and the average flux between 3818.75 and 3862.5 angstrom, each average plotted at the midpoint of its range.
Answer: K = 8.0 angstrom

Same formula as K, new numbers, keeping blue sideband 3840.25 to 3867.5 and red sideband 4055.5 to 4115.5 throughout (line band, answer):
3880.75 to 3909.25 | -2.8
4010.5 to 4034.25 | -4.5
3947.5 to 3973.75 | 4.5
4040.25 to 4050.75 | -1.1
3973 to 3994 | -1.1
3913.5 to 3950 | 6.5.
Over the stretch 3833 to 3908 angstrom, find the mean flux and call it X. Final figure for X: 28.5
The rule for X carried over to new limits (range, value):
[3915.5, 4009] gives 36.2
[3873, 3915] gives 34.5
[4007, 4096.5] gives 53.8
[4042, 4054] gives 52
